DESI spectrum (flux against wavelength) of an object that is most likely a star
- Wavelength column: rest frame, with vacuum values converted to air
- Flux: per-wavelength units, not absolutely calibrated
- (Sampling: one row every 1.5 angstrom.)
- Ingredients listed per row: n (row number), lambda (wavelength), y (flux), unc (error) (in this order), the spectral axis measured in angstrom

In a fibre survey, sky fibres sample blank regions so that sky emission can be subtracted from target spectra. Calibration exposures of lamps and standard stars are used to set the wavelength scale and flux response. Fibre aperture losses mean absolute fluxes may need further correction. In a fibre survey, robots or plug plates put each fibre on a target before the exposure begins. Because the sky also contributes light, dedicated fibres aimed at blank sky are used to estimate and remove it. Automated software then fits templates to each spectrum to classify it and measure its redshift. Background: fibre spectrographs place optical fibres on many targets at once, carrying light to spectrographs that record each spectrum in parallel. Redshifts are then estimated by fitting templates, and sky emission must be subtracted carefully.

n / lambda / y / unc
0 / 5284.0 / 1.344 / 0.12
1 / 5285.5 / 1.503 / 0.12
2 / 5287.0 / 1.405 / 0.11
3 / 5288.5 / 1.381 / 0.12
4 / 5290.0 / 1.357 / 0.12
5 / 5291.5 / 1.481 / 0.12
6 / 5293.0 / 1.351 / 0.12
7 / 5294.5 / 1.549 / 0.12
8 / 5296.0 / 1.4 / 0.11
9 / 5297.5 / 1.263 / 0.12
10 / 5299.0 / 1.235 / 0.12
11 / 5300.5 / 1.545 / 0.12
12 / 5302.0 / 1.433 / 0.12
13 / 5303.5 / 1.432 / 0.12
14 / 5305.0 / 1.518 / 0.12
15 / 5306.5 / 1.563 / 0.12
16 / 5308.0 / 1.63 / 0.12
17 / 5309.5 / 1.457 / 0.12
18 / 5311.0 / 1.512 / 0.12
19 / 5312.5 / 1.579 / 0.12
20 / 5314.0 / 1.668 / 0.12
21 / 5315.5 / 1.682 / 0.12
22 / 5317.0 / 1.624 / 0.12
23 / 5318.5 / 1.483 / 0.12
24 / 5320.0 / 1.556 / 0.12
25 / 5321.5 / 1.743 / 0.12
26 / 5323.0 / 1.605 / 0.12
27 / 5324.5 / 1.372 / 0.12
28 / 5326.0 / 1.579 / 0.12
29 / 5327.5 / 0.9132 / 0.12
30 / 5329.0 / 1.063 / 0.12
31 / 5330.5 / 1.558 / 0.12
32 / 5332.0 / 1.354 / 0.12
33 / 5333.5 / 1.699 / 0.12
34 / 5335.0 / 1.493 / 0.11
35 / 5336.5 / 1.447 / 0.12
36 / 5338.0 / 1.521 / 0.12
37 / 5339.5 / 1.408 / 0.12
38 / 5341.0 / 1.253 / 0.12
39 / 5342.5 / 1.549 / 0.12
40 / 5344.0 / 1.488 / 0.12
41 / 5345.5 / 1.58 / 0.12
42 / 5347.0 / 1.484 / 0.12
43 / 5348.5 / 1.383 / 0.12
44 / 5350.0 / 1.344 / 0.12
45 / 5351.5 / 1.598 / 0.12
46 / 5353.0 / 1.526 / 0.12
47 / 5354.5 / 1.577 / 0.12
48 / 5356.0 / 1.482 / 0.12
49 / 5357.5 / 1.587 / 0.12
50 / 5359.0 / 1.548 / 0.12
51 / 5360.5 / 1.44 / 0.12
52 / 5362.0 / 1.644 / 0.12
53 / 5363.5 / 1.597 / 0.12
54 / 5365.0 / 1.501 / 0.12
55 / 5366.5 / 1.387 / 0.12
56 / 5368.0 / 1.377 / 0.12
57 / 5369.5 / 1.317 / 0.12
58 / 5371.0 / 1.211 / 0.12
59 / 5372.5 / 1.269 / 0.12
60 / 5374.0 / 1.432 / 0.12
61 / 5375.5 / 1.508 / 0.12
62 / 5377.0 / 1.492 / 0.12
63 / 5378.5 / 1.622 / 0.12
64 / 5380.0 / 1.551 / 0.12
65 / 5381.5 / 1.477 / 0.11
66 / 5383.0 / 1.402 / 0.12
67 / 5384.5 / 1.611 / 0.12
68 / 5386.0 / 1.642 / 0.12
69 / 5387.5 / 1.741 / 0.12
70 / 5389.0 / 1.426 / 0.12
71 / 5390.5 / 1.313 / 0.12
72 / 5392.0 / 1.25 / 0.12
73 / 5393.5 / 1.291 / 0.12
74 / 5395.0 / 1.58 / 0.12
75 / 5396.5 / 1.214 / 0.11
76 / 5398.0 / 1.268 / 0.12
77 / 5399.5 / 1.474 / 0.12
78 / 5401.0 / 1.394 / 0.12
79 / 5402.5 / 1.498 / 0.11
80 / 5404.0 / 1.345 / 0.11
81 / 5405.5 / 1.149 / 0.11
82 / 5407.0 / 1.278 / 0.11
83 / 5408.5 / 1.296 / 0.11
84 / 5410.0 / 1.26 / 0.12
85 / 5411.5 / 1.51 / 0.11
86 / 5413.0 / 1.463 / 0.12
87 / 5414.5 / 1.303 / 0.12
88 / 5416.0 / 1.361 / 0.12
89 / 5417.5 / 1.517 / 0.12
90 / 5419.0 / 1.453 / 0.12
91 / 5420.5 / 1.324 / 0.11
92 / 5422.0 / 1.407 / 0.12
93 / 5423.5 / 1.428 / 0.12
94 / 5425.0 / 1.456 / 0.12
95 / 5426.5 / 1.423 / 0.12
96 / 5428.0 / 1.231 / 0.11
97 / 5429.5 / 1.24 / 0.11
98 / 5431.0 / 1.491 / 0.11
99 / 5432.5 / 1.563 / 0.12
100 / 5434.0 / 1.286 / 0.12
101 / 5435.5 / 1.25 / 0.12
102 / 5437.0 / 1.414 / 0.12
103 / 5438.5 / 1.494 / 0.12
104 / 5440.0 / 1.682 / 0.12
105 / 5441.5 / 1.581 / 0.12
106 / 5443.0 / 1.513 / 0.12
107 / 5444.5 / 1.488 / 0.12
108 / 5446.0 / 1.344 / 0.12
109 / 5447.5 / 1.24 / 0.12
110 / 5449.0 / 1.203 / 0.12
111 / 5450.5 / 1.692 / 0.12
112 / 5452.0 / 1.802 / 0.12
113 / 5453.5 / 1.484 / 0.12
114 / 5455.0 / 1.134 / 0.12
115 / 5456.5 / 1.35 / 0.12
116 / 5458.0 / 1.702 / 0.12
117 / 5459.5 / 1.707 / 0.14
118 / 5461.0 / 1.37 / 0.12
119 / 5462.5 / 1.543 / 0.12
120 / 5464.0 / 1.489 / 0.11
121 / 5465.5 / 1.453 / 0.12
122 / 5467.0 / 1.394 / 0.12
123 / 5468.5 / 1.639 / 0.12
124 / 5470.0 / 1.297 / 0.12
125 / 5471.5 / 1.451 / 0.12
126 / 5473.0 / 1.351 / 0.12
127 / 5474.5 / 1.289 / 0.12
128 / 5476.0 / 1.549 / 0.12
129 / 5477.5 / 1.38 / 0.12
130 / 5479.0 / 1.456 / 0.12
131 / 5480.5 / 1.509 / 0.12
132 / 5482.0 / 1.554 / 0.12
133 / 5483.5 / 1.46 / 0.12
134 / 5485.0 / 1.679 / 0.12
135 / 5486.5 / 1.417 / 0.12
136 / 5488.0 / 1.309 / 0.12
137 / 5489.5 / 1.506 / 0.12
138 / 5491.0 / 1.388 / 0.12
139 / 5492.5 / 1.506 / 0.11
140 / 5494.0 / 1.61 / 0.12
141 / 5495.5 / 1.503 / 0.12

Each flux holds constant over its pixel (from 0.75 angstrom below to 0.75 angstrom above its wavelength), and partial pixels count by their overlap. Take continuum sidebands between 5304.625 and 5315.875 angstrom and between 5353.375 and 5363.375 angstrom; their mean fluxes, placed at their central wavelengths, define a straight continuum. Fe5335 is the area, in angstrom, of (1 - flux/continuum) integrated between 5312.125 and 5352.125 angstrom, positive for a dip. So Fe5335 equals 2.1 angstrom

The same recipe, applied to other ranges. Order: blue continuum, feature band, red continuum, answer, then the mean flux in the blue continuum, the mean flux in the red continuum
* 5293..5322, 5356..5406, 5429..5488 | 1.5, 1.51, 1.46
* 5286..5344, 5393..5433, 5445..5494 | 2.3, 1.47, 1.46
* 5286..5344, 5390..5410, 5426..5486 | 1.7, 1.47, 1.45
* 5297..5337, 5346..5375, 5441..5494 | 0.4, 1.48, 1.47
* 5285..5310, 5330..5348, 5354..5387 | -0.2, 1.44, 1.49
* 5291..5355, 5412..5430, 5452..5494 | 1.0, 1.48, 1.47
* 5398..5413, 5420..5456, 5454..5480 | -0.5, 1.36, 1.45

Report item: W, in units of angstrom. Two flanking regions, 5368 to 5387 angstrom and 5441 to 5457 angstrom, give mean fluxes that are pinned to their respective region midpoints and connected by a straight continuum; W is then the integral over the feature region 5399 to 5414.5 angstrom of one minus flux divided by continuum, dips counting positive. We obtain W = 1.0 angstrom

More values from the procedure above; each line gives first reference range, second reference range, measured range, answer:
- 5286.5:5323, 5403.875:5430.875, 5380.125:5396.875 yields -0.7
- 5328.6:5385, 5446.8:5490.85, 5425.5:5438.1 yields 0.8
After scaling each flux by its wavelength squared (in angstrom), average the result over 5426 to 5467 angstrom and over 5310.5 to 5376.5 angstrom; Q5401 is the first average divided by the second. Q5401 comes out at 1.02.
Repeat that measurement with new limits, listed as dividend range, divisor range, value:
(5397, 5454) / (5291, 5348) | 0.99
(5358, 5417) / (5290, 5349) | 0.99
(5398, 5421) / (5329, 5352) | 0.96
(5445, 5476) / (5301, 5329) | 1.02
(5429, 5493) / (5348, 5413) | 1.04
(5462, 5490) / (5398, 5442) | 1.07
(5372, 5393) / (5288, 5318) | 1.03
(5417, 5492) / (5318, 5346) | 1.04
